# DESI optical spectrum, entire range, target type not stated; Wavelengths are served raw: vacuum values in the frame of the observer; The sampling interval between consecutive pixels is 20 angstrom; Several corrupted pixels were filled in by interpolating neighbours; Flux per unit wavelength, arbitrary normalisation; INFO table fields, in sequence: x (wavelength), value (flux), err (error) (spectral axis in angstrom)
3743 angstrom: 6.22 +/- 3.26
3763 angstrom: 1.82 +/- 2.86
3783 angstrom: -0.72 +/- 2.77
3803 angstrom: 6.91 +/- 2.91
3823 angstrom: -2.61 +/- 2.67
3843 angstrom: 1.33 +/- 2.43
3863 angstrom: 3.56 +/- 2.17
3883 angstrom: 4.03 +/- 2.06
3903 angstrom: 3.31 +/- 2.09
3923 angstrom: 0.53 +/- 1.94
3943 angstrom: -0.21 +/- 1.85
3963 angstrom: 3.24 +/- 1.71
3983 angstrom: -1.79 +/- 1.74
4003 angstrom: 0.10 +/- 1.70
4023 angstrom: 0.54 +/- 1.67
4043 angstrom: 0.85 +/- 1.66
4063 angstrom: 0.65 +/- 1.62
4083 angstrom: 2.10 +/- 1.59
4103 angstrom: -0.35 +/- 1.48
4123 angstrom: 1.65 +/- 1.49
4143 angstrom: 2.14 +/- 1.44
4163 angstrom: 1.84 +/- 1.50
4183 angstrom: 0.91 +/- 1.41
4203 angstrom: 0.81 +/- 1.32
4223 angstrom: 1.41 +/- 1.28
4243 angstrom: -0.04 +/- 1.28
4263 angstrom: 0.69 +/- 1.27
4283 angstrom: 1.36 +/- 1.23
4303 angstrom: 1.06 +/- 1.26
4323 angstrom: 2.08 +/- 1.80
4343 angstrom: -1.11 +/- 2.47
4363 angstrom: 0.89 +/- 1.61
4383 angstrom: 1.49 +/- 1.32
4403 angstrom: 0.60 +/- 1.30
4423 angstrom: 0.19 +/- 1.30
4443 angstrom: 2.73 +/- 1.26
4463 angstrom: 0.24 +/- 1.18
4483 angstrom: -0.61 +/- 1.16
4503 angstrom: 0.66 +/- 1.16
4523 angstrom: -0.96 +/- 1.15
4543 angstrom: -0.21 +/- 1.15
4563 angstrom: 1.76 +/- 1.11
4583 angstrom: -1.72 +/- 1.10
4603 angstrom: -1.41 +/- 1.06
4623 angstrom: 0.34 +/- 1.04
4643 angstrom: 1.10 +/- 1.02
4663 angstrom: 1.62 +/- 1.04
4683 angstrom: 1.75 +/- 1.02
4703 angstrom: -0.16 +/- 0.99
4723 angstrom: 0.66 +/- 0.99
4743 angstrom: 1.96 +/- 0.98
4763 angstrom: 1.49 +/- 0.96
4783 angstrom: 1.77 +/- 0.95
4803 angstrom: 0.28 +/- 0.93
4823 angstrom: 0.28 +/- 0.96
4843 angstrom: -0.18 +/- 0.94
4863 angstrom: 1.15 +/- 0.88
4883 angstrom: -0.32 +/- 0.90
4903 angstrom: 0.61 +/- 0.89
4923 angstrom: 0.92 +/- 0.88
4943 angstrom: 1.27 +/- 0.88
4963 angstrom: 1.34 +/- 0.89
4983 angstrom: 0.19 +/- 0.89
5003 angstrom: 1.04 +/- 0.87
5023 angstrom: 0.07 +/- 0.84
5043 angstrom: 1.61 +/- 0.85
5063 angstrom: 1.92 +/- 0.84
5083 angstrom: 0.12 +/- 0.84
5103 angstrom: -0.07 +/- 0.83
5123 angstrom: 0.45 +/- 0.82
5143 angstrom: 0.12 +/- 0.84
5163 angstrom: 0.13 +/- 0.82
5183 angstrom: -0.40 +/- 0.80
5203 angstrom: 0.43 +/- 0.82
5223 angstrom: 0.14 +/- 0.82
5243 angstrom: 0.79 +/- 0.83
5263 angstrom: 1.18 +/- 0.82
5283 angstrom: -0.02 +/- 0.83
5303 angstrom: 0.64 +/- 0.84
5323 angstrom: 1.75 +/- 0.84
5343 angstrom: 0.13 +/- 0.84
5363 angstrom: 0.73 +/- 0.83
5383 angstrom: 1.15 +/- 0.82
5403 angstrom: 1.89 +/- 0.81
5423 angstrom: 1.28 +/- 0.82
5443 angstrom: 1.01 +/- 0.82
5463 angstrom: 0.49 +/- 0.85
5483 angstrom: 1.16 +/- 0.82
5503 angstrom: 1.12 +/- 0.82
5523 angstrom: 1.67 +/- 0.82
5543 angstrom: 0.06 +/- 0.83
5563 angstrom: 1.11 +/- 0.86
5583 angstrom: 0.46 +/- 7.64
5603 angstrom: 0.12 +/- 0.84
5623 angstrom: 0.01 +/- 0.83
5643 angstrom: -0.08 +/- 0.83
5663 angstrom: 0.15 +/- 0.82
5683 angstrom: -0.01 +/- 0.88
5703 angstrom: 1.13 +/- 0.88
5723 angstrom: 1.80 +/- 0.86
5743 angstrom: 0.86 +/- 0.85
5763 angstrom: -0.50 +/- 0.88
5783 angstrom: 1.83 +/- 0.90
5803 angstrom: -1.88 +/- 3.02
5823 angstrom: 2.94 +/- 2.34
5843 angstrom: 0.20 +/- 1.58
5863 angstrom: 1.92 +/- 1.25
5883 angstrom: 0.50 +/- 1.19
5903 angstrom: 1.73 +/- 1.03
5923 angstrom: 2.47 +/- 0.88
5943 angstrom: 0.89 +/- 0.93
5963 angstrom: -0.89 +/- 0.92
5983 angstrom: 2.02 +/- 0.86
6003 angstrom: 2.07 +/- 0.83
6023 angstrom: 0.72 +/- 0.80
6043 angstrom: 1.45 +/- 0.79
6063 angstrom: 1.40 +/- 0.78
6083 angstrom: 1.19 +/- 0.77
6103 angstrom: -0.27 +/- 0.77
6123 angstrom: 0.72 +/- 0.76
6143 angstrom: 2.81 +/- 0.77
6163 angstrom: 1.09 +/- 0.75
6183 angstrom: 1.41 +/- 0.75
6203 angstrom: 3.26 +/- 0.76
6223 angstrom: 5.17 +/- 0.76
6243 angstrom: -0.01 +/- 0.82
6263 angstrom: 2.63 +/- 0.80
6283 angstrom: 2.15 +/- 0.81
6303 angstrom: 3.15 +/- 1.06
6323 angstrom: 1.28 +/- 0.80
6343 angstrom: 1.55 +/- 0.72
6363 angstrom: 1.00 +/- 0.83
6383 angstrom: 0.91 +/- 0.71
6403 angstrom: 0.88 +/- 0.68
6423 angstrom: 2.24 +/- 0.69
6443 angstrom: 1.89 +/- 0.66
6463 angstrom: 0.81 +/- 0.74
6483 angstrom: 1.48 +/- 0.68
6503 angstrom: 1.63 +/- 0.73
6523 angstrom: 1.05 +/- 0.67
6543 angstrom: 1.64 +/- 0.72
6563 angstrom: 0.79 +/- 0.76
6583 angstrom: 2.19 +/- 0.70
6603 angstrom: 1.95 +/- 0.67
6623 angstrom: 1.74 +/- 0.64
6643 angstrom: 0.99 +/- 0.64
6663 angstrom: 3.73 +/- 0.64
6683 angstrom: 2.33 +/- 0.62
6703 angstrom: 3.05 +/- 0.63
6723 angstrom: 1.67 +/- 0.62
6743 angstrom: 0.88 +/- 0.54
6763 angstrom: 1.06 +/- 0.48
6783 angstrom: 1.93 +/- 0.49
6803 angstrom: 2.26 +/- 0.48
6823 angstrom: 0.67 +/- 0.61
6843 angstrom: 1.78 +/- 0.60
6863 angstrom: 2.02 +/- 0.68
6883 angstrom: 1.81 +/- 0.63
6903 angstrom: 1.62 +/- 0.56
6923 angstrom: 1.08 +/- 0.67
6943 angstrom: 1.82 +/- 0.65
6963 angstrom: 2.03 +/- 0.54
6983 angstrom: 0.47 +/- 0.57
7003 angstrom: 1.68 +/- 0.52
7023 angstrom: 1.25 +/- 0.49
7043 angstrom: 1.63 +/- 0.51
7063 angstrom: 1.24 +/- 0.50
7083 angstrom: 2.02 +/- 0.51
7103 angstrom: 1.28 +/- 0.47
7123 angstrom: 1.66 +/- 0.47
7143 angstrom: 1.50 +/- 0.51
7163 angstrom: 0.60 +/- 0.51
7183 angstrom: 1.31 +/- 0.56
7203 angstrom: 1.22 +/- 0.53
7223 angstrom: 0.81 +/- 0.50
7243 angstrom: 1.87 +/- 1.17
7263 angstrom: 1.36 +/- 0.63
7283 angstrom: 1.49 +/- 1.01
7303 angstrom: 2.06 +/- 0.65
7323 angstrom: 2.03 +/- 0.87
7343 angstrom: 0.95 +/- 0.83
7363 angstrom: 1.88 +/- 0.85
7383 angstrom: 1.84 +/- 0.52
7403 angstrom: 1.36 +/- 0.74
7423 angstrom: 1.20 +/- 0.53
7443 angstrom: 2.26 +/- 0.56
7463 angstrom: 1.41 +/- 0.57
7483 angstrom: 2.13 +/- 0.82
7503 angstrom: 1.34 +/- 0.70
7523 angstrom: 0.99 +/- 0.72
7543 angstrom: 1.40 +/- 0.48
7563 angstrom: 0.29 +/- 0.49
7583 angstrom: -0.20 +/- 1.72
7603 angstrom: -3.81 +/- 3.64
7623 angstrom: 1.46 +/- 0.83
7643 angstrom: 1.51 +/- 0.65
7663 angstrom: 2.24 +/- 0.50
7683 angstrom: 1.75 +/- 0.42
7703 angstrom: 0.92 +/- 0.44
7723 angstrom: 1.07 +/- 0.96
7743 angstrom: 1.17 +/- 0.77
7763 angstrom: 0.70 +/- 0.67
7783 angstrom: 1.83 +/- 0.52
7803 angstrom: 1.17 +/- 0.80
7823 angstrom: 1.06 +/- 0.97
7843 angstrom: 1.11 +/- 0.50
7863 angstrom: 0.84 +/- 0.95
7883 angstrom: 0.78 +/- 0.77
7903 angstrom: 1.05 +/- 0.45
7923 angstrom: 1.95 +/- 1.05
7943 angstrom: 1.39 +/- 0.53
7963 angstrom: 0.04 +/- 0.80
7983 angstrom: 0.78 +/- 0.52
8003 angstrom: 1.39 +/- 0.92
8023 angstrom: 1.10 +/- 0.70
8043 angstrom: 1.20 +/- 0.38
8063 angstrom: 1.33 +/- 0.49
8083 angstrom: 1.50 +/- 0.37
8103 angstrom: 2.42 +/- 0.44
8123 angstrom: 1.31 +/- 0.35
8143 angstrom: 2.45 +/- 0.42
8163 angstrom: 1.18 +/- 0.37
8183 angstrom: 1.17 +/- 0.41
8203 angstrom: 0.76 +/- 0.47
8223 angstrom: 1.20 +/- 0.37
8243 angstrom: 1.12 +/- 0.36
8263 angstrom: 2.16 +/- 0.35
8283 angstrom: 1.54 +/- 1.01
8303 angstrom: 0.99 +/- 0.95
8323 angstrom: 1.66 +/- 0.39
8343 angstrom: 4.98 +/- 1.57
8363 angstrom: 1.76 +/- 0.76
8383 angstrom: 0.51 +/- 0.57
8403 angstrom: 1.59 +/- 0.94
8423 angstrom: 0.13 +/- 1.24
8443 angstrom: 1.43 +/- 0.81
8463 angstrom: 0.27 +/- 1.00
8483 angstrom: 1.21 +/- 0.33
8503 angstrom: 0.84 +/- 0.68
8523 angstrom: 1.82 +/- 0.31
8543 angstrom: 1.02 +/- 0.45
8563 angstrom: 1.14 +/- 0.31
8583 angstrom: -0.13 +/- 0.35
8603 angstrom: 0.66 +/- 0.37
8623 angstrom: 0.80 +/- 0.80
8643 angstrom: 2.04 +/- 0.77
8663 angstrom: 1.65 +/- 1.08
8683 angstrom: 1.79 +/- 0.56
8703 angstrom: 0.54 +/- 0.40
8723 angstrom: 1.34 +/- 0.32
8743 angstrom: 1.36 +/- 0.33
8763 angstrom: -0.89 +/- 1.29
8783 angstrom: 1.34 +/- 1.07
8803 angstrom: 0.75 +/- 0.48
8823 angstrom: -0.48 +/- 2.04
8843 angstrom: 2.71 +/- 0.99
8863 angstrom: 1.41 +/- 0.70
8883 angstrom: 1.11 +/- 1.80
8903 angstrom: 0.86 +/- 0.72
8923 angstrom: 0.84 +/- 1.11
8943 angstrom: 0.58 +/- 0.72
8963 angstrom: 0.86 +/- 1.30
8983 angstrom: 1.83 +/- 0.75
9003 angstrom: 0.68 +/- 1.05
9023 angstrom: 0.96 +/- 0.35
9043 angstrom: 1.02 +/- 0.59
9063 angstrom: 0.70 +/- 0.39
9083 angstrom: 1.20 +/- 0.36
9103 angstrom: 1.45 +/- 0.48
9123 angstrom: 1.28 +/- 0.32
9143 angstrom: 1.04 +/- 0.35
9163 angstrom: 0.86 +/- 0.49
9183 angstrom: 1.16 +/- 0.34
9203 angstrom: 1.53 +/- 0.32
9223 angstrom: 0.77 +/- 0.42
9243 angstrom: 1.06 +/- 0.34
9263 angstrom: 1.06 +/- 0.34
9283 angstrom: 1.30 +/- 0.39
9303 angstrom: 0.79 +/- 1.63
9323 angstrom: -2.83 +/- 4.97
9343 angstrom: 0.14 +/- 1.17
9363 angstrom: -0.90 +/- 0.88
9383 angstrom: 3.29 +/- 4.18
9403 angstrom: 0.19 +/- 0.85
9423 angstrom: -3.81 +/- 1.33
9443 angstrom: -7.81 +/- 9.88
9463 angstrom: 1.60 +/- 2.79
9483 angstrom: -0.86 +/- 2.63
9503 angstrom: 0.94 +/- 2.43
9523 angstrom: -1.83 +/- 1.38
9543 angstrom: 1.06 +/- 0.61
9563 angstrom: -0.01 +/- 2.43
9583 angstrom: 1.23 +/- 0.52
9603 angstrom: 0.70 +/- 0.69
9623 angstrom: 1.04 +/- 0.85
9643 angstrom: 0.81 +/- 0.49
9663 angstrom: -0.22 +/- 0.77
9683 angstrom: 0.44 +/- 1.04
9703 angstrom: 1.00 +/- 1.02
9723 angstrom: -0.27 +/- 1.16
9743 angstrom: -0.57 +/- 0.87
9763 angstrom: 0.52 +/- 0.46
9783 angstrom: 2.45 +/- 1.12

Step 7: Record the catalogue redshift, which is 0.67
